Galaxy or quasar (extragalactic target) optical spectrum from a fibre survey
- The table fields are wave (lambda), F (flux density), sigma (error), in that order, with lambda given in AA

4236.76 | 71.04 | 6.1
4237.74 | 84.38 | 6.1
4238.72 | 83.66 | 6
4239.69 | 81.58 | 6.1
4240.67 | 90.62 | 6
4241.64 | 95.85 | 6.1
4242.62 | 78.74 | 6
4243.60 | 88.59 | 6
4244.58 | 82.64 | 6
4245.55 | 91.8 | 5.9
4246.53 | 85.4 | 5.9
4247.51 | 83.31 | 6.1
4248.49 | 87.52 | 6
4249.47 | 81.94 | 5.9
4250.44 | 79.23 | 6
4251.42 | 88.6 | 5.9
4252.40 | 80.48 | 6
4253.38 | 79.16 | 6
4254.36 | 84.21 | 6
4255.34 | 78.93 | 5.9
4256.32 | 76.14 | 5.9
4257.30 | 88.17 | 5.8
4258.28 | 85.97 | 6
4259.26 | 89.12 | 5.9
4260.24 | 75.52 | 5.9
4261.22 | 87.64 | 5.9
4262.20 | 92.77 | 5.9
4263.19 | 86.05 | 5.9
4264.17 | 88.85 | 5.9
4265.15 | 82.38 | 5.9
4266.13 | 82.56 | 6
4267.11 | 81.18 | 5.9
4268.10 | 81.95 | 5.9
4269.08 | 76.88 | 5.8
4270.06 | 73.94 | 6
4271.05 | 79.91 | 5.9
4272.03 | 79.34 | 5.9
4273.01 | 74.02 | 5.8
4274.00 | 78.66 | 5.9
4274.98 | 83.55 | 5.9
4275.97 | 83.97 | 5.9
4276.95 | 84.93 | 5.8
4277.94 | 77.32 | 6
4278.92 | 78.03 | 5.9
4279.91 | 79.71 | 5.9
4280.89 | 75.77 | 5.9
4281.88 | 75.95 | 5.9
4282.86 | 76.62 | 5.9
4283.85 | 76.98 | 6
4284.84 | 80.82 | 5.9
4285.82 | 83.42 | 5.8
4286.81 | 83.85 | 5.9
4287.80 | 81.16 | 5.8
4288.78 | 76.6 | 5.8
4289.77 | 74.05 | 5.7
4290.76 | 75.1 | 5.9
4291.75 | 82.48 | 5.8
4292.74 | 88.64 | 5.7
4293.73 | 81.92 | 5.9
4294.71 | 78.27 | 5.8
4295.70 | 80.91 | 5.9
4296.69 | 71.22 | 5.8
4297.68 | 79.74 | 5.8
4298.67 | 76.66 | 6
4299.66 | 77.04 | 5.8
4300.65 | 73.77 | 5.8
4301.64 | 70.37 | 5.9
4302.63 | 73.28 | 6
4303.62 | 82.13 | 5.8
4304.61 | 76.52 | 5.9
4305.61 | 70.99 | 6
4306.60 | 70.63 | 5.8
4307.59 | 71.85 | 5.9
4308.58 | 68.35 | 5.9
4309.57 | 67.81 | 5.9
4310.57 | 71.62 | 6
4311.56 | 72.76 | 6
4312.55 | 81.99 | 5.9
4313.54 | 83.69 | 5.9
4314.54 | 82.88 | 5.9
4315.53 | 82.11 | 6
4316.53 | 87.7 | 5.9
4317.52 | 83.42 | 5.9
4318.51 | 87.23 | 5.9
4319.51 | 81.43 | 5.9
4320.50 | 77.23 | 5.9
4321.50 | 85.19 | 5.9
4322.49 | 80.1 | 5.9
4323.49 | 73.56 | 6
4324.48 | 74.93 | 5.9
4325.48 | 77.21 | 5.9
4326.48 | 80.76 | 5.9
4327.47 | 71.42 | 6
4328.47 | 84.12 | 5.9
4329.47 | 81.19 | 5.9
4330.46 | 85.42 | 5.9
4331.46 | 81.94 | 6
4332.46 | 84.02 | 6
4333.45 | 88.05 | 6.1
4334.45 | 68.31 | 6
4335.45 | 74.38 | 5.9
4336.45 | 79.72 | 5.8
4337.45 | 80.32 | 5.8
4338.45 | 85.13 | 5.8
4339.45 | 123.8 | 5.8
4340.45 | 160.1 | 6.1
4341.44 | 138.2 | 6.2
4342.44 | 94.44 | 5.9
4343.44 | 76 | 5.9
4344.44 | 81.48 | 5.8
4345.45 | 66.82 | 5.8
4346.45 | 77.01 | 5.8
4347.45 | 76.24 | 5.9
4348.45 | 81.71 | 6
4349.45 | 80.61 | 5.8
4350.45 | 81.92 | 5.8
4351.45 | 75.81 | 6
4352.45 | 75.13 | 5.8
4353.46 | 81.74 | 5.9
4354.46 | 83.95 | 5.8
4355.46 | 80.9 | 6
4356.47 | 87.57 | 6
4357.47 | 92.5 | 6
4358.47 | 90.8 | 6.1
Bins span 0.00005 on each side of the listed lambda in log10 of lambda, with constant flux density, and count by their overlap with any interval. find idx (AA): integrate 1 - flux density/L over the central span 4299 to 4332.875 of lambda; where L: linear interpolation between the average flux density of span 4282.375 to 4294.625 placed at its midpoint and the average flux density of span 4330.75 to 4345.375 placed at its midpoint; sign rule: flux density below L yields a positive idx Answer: 3.6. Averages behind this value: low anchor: 80.1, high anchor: 93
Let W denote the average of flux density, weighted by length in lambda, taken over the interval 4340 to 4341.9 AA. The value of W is 150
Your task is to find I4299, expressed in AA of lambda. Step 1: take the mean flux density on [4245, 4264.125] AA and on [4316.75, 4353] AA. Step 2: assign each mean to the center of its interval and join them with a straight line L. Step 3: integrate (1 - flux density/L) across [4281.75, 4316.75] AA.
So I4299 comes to 3.0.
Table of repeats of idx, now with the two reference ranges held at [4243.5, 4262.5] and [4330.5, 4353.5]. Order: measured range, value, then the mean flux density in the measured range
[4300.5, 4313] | 1.89 AA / 73.2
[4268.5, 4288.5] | 1.40 AA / 79.3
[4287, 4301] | 1.17 AA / 78.6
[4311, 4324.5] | 0.85 AA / 81.2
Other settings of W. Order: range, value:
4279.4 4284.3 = 77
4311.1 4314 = 79.7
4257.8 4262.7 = 86.1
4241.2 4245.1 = 86.4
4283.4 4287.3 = 81.3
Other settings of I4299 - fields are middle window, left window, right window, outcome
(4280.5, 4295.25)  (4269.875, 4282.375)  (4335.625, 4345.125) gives 0.6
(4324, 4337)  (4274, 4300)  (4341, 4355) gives 0.5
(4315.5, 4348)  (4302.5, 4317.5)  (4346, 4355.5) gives -3.2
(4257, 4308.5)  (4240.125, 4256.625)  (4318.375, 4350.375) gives 3.2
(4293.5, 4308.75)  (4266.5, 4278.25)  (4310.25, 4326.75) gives 0.9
